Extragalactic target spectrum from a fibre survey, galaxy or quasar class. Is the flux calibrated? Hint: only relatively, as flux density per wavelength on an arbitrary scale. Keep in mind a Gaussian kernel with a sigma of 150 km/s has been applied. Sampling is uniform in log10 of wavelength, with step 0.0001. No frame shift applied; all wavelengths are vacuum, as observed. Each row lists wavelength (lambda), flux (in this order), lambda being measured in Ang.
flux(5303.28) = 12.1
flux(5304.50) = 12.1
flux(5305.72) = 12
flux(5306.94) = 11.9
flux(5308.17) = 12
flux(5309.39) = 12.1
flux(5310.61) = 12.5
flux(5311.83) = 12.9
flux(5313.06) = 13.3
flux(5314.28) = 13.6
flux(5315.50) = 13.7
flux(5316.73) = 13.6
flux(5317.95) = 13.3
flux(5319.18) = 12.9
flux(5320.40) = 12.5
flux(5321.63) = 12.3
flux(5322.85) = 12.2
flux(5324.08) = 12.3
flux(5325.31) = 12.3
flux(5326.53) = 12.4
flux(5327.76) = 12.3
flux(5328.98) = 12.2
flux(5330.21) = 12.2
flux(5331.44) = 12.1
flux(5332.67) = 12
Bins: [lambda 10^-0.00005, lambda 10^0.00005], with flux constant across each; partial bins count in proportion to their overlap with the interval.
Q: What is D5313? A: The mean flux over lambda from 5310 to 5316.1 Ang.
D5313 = 13.2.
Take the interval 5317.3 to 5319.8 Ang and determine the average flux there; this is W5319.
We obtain 13.1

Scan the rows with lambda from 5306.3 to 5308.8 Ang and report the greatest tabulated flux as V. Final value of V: 12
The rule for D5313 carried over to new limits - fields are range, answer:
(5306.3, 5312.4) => 12.3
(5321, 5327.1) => 12.3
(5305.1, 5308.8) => 12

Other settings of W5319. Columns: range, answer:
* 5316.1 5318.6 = 13.4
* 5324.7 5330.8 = 12.3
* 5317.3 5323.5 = 12.6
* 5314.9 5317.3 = 13.6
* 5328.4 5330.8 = 12.2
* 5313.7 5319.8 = 13.4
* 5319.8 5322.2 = 12.4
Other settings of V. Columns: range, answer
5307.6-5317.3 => 13.7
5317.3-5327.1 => 13.3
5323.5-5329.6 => 12.4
